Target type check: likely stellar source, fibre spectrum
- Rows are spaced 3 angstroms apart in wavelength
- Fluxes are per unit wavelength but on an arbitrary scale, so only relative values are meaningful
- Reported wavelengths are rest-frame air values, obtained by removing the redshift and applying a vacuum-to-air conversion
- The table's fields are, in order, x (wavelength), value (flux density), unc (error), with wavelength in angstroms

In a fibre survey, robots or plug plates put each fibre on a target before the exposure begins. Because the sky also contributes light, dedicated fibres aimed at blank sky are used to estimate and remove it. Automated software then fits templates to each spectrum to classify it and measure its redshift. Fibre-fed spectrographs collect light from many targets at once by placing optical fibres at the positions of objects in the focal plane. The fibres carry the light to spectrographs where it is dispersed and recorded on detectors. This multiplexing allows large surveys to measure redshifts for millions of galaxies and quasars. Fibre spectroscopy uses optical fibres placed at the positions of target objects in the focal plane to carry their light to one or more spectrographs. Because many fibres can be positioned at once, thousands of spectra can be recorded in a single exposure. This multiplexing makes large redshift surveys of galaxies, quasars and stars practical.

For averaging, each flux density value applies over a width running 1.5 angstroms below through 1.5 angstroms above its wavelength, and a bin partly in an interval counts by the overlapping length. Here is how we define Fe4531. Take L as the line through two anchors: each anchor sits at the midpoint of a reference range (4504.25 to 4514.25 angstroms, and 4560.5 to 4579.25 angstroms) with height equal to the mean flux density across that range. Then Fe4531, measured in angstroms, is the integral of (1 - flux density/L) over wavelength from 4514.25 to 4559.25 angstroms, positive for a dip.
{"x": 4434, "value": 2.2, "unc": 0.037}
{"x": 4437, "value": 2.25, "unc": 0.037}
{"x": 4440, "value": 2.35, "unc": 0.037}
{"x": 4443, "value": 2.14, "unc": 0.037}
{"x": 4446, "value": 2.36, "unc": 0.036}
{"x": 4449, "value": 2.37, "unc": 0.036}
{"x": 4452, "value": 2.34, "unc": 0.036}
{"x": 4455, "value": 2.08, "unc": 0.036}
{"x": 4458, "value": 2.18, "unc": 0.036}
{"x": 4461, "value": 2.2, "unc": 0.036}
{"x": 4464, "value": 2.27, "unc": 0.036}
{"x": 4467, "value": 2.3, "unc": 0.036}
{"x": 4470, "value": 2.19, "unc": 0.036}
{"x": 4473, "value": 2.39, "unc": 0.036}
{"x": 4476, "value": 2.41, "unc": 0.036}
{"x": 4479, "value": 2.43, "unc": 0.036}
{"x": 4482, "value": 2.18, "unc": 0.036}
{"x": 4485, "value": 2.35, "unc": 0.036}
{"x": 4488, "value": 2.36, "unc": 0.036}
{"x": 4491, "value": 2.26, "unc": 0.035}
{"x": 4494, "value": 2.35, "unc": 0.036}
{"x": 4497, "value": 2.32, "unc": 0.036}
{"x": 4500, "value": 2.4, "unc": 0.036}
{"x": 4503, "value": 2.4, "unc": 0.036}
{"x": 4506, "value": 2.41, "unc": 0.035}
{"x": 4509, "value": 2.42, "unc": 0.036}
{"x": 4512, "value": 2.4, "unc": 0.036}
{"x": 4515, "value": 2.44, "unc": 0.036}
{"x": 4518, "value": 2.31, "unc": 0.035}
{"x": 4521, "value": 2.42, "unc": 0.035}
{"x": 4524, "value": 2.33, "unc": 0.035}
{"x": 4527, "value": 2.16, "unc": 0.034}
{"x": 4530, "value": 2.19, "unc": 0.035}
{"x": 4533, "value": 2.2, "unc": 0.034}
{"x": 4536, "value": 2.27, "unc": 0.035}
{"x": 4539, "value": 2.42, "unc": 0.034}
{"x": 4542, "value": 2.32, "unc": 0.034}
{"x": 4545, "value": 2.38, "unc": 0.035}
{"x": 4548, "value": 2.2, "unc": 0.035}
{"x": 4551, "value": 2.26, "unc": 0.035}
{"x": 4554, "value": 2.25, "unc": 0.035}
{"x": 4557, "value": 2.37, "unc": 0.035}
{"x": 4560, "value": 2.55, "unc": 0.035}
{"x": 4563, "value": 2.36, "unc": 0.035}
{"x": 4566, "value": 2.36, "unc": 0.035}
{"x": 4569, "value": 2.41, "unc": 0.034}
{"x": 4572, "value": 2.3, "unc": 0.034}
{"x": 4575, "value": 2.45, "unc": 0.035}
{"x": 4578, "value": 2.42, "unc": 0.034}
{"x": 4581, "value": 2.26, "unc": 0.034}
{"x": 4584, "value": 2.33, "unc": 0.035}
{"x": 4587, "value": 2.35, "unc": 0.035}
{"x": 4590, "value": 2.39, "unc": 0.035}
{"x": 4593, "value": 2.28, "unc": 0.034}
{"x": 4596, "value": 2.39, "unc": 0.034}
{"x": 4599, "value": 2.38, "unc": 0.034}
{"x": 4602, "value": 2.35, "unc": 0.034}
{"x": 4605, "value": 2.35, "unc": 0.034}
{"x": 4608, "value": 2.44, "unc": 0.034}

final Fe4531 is 1.9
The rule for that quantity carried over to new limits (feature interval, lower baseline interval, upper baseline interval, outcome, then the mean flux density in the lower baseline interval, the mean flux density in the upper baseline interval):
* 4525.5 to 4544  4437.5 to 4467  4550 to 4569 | 0.6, 2.26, 2.37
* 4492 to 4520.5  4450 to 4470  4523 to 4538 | -1.9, 2.23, 2.23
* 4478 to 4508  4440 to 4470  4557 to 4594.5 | -0.7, 2.25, 2.37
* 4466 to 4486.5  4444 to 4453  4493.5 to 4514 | 0.4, 2.35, 2.39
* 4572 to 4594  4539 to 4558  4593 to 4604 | -0.1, 2.3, 2.36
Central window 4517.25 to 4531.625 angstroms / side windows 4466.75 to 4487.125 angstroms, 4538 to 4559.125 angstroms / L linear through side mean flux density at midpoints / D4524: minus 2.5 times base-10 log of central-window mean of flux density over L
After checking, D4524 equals 0.02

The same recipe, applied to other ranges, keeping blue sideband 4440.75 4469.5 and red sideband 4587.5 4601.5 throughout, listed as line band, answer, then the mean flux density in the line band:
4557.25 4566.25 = -0.04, 2.42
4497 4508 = -0.05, 2.39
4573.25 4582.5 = -0.01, 2.37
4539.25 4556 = 0.01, 2.29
